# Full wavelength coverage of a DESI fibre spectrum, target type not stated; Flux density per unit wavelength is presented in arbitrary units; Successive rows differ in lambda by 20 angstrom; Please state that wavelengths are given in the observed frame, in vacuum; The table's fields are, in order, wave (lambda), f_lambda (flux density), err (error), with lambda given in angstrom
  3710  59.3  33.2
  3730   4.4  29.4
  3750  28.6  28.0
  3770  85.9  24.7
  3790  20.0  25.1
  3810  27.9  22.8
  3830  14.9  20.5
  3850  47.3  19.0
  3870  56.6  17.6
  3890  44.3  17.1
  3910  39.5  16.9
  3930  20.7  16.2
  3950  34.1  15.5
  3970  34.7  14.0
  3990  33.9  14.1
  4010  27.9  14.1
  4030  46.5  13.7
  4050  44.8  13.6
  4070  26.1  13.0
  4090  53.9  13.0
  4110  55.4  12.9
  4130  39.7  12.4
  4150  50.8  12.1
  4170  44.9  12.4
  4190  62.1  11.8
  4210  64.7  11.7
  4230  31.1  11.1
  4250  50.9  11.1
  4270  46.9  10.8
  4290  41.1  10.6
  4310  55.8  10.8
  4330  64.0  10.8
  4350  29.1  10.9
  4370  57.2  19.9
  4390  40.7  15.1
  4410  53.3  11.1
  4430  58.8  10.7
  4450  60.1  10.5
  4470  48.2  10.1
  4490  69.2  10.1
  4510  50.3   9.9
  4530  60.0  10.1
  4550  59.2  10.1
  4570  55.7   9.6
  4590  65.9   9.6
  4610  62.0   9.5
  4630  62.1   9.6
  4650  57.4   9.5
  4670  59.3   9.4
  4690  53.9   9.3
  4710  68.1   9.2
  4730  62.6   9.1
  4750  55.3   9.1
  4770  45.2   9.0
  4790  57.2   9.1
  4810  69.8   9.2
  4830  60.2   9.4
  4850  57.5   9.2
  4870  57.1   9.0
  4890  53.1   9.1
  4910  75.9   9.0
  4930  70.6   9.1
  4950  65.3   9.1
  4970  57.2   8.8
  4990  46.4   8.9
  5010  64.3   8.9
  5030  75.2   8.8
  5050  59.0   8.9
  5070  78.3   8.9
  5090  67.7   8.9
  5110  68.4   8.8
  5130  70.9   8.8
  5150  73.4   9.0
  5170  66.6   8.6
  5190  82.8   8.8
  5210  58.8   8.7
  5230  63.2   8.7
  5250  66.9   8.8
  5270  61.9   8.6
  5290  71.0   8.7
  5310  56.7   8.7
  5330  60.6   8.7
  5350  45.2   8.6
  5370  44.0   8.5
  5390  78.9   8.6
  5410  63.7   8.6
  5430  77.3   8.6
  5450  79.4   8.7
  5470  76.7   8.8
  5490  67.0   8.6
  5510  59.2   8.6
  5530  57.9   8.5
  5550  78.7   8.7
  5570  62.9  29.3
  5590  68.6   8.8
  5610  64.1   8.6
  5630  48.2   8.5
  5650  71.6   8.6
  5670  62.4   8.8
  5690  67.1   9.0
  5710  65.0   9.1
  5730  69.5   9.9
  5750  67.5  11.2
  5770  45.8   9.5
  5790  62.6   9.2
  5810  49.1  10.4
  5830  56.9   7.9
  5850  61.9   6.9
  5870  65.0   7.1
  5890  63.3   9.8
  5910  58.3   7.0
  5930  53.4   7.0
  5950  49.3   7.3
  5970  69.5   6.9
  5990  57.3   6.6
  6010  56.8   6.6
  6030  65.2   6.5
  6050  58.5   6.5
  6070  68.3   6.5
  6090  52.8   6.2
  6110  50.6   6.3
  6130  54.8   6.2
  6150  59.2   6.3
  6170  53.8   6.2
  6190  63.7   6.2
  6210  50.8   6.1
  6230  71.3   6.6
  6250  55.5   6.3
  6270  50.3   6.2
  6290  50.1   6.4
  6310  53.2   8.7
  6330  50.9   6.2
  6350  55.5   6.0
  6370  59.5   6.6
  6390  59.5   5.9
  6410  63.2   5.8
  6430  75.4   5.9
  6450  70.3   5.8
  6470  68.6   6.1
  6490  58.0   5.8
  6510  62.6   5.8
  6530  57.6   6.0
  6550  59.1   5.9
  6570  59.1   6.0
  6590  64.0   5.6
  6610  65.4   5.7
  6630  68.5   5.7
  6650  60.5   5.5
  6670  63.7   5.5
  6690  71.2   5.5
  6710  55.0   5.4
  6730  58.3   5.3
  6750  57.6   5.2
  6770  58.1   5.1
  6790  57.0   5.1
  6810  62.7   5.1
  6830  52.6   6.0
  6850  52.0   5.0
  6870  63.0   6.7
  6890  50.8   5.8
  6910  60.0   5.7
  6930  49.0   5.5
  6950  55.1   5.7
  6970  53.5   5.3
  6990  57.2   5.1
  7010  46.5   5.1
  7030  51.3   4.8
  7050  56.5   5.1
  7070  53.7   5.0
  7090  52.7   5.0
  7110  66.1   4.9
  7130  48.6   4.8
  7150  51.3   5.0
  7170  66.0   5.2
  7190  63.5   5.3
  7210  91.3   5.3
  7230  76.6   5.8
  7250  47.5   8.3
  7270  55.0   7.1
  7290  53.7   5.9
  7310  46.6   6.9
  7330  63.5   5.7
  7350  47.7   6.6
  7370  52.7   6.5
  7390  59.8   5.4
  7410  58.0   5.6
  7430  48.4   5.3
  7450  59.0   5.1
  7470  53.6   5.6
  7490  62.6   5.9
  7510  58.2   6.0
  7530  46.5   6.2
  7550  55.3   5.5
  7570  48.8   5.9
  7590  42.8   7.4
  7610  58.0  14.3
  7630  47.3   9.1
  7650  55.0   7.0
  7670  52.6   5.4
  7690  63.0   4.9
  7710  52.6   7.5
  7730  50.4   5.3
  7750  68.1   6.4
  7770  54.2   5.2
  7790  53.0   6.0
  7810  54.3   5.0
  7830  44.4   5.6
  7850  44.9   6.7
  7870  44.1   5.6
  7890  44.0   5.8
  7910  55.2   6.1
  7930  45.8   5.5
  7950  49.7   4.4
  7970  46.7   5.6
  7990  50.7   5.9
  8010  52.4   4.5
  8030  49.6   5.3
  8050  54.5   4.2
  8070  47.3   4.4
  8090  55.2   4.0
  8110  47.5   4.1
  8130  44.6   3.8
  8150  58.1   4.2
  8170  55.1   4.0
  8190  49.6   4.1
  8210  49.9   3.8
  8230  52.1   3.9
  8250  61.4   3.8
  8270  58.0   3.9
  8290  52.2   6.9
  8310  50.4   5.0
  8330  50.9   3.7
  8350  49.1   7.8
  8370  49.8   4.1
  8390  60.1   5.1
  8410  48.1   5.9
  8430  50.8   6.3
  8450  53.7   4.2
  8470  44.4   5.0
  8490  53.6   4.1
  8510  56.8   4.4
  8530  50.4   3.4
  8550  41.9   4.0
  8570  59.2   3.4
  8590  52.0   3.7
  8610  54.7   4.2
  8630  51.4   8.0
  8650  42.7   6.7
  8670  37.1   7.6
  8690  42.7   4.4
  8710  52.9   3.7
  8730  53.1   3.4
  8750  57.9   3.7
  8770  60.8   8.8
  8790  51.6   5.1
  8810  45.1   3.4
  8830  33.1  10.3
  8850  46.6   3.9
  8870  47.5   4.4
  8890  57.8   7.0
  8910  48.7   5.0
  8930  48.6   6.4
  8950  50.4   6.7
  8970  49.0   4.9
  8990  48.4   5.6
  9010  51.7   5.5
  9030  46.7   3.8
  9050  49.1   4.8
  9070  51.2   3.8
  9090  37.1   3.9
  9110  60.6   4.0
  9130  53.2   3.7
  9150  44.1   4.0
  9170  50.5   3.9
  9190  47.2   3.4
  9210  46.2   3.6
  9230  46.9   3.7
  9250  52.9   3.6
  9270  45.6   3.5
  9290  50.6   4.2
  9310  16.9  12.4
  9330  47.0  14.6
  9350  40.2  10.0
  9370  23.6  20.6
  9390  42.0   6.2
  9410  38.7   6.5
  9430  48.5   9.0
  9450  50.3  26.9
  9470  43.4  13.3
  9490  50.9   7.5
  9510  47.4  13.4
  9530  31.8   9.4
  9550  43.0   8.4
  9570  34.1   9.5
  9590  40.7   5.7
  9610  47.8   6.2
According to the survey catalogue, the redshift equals 0.10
